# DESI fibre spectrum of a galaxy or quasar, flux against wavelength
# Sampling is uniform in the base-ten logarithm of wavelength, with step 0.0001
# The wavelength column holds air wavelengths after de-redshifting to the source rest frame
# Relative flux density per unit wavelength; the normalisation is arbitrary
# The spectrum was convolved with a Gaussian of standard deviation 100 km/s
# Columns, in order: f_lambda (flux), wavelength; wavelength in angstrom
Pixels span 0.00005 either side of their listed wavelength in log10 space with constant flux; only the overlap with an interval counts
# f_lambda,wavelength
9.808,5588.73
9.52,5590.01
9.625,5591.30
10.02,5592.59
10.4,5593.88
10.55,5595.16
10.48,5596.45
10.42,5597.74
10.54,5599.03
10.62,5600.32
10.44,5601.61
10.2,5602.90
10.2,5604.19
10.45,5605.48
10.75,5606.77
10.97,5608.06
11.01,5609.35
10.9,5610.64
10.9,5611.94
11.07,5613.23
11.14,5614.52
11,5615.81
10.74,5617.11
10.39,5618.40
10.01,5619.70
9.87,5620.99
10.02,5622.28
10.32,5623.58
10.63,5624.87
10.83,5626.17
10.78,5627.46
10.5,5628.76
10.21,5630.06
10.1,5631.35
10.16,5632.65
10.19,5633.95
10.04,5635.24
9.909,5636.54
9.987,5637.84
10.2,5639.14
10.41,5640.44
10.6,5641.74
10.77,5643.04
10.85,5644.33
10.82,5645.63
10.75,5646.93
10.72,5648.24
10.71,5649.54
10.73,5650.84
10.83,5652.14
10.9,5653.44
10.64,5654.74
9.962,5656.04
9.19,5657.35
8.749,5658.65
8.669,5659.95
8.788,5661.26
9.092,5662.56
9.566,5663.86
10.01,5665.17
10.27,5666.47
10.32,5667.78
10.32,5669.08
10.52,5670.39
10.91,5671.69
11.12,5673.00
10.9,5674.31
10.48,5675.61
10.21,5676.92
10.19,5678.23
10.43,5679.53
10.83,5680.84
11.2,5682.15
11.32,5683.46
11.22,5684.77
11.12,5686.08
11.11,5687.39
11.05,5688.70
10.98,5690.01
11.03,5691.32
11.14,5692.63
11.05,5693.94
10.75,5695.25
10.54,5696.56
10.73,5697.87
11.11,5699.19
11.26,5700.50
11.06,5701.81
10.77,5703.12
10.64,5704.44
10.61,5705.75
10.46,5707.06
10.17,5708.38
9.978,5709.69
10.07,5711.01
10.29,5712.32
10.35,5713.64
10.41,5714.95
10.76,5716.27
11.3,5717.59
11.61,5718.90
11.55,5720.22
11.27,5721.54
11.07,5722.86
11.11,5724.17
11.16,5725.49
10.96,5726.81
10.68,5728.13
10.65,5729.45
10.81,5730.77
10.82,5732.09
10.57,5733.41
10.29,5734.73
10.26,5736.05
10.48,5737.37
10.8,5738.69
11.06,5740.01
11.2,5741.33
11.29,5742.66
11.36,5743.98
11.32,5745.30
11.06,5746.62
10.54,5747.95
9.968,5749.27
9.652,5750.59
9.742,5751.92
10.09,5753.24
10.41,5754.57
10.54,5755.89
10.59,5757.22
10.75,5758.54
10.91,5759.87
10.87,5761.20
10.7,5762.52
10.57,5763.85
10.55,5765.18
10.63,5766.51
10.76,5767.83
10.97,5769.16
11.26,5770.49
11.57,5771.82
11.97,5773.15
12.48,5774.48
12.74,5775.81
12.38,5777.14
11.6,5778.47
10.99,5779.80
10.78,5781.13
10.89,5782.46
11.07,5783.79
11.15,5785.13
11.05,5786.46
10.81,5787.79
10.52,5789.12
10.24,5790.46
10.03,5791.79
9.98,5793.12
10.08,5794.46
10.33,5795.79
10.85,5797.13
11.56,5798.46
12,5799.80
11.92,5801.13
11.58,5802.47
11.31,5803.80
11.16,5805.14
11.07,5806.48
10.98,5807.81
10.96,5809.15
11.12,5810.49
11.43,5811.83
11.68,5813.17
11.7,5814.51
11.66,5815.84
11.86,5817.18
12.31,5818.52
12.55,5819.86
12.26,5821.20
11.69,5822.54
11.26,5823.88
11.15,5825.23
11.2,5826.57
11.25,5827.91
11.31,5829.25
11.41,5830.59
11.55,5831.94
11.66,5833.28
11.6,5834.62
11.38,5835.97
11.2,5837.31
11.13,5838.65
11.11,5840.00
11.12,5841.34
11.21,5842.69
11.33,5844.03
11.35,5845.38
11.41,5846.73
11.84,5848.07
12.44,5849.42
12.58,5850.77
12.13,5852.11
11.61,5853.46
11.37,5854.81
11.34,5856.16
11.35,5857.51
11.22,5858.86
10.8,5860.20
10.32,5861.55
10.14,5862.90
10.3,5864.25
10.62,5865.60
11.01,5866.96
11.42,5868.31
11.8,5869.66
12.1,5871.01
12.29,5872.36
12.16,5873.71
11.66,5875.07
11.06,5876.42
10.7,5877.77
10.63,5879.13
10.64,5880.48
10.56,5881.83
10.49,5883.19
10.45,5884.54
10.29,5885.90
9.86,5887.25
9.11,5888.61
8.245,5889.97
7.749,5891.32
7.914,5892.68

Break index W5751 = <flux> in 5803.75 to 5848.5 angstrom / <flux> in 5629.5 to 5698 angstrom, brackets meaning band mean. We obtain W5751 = 1.1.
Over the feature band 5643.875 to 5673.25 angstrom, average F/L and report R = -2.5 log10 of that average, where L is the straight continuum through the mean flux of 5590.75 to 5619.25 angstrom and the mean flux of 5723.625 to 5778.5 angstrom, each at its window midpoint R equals 0.054 mag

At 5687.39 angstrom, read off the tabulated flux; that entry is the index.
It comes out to 11.11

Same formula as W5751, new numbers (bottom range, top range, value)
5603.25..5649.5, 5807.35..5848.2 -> 1.09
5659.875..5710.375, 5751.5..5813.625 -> 1.04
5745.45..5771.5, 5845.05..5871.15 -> 1.07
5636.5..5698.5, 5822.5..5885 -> 1.08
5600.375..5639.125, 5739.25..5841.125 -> 1.06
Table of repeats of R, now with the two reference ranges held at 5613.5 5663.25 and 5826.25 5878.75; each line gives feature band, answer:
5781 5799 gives 0.039 mag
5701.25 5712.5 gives 0.018 mag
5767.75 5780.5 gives -0.071 mag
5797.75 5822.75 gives -0.045 mag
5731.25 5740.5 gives 0.016 mag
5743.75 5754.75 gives 0.042 mag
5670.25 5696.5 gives -0.038 mag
